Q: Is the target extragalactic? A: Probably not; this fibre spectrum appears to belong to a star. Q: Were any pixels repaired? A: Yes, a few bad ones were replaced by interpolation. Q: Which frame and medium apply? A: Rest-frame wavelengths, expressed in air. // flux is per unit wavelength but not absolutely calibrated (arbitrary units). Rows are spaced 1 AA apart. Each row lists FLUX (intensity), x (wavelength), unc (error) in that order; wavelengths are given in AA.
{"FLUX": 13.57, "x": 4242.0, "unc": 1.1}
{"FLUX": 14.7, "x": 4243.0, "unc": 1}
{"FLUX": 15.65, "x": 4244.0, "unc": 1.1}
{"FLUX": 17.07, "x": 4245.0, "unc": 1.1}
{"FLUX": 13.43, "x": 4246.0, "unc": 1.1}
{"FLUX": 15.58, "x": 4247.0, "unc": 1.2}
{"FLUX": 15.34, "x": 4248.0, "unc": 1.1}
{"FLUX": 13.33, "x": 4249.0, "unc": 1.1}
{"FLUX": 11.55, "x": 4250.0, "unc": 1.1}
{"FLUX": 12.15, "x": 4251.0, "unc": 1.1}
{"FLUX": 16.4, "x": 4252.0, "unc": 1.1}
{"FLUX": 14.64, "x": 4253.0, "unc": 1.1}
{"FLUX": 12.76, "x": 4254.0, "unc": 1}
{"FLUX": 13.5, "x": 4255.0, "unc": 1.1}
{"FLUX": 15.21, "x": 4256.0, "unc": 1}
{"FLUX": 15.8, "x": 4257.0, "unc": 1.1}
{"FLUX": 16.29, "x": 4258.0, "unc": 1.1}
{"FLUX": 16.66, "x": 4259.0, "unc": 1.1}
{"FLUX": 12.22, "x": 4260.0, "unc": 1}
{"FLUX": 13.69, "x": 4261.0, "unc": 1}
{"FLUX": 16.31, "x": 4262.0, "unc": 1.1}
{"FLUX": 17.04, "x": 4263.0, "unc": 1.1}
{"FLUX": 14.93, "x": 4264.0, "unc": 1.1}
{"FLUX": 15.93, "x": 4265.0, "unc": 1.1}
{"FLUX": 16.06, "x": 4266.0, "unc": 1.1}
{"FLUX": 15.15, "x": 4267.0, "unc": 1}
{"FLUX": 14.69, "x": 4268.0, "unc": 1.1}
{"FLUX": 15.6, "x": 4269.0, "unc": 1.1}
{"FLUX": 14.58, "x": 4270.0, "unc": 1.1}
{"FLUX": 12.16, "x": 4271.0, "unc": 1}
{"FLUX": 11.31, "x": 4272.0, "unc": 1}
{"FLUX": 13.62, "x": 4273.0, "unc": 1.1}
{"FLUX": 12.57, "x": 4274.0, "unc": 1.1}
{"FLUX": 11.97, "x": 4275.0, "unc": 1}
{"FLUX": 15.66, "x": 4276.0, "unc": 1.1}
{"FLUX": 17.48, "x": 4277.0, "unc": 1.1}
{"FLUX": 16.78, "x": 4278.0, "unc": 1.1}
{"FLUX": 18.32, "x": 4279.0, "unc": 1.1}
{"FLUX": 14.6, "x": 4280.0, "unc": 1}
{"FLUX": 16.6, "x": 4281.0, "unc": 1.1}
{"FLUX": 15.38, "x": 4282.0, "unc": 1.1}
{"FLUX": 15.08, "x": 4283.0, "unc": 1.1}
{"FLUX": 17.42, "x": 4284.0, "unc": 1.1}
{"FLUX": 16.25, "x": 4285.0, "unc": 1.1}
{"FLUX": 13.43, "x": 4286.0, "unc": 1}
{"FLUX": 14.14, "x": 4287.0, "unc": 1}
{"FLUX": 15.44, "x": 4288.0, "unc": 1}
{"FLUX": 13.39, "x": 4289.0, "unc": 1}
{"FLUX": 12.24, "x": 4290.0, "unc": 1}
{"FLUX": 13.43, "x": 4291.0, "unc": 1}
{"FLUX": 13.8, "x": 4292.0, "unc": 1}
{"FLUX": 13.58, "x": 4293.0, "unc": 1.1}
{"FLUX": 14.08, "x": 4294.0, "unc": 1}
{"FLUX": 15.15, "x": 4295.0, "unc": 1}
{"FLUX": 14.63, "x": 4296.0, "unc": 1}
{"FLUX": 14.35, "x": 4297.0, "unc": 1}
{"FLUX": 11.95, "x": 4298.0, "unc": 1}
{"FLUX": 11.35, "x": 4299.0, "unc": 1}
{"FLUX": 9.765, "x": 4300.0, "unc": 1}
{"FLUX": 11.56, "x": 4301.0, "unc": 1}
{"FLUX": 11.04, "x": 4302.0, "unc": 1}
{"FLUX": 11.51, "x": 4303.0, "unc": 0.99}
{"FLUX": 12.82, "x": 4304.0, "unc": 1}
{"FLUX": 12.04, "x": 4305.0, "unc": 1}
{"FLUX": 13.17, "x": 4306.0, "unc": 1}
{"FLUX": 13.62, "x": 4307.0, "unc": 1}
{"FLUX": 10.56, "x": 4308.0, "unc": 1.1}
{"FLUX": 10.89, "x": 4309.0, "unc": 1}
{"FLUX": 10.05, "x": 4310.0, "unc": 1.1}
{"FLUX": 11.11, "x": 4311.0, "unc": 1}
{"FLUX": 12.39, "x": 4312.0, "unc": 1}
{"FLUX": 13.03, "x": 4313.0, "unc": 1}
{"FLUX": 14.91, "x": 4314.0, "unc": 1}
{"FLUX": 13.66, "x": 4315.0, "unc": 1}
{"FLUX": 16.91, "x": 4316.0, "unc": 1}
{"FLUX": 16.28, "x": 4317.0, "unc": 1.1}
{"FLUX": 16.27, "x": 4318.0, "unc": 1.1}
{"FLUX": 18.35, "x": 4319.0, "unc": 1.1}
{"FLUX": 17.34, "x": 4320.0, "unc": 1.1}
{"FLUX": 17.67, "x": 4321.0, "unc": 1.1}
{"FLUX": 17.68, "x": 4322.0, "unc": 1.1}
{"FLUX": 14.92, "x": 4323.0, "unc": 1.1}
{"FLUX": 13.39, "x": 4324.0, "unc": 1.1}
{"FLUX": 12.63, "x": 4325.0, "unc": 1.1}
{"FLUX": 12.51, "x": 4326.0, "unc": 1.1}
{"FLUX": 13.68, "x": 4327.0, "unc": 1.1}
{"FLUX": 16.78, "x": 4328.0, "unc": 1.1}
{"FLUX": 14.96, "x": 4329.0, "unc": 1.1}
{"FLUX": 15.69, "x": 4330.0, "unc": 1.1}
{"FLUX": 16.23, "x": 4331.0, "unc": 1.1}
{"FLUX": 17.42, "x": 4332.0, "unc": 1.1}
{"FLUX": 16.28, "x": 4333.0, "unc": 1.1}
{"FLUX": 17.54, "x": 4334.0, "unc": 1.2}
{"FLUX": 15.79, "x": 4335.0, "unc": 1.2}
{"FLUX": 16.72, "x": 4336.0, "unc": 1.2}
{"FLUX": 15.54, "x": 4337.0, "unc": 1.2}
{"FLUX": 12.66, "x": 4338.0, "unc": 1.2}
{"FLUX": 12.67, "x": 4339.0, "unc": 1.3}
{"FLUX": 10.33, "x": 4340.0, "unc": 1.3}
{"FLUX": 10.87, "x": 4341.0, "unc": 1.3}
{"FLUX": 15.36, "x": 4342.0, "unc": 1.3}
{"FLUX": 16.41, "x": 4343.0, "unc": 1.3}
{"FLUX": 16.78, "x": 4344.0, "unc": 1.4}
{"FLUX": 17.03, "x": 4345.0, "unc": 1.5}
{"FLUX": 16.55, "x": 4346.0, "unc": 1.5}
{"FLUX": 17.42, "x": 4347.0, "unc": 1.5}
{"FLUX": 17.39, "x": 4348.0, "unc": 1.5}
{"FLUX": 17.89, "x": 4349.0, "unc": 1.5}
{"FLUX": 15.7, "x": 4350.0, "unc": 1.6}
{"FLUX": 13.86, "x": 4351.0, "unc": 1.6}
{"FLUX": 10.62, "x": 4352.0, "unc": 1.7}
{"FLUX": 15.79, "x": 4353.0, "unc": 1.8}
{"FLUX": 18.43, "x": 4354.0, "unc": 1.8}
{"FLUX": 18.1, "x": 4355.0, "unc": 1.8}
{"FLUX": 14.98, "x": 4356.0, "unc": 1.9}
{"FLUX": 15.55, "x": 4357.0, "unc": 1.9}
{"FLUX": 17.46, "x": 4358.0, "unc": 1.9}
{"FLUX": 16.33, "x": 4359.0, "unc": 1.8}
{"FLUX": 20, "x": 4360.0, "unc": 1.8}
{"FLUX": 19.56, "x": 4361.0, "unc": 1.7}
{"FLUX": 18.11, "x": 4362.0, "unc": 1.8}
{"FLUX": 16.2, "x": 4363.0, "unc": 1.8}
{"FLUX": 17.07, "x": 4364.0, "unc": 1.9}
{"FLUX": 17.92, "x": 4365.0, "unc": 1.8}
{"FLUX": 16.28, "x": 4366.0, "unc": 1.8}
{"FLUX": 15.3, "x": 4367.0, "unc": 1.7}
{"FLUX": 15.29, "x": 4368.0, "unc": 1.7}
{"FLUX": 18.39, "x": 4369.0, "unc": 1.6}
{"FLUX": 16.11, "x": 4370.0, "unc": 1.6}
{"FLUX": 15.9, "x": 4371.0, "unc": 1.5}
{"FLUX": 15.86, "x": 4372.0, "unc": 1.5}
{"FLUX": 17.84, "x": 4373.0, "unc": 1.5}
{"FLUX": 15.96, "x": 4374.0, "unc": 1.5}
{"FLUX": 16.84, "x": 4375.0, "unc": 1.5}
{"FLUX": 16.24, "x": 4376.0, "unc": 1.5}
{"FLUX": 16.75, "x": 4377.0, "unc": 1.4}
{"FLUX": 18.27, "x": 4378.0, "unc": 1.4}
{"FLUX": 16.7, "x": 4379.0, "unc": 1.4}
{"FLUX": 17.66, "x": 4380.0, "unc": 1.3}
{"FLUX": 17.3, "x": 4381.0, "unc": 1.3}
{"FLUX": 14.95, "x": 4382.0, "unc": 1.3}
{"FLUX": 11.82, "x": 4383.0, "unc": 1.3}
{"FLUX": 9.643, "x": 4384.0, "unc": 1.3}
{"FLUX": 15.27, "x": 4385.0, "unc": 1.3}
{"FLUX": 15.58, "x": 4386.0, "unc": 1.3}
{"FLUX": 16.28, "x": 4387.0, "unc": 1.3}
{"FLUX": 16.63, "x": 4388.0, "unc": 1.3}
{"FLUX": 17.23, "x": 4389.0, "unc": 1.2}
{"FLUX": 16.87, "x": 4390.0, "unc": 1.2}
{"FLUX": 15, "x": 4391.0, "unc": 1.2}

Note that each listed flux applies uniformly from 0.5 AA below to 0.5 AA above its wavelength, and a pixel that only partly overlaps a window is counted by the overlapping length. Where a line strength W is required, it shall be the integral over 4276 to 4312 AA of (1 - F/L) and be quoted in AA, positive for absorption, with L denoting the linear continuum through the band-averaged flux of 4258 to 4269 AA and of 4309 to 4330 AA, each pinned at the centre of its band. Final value 3.2 AA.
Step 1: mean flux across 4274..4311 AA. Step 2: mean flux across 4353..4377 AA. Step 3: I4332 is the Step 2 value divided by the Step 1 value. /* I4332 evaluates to 1.24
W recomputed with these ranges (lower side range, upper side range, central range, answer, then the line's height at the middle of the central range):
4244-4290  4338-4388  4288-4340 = 4.7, 15.4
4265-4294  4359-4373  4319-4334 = 0.3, 16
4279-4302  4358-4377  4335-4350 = 0.7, 16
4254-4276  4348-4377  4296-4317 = 4.0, 15.4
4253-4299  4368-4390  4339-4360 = 0.0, 15.7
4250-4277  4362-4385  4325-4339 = 0.2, 15.5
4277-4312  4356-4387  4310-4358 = -0.9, 15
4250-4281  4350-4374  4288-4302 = 2.1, 15.3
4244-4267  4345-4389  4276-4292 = -0.1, 15.2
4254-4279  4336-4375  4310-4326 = 0.7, 15.5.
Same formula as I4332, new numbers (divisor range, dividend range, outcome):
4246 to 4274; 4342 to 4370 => 1.15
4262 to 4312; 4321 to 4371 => 1.14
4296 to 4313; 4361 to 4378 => 1.41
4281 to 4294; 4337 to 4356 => 1.05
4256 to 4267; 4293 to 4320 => 0.85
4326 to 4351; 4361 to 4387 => 1.05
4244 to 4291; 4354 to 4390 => 1.12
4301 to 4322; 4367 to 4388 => 1.16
